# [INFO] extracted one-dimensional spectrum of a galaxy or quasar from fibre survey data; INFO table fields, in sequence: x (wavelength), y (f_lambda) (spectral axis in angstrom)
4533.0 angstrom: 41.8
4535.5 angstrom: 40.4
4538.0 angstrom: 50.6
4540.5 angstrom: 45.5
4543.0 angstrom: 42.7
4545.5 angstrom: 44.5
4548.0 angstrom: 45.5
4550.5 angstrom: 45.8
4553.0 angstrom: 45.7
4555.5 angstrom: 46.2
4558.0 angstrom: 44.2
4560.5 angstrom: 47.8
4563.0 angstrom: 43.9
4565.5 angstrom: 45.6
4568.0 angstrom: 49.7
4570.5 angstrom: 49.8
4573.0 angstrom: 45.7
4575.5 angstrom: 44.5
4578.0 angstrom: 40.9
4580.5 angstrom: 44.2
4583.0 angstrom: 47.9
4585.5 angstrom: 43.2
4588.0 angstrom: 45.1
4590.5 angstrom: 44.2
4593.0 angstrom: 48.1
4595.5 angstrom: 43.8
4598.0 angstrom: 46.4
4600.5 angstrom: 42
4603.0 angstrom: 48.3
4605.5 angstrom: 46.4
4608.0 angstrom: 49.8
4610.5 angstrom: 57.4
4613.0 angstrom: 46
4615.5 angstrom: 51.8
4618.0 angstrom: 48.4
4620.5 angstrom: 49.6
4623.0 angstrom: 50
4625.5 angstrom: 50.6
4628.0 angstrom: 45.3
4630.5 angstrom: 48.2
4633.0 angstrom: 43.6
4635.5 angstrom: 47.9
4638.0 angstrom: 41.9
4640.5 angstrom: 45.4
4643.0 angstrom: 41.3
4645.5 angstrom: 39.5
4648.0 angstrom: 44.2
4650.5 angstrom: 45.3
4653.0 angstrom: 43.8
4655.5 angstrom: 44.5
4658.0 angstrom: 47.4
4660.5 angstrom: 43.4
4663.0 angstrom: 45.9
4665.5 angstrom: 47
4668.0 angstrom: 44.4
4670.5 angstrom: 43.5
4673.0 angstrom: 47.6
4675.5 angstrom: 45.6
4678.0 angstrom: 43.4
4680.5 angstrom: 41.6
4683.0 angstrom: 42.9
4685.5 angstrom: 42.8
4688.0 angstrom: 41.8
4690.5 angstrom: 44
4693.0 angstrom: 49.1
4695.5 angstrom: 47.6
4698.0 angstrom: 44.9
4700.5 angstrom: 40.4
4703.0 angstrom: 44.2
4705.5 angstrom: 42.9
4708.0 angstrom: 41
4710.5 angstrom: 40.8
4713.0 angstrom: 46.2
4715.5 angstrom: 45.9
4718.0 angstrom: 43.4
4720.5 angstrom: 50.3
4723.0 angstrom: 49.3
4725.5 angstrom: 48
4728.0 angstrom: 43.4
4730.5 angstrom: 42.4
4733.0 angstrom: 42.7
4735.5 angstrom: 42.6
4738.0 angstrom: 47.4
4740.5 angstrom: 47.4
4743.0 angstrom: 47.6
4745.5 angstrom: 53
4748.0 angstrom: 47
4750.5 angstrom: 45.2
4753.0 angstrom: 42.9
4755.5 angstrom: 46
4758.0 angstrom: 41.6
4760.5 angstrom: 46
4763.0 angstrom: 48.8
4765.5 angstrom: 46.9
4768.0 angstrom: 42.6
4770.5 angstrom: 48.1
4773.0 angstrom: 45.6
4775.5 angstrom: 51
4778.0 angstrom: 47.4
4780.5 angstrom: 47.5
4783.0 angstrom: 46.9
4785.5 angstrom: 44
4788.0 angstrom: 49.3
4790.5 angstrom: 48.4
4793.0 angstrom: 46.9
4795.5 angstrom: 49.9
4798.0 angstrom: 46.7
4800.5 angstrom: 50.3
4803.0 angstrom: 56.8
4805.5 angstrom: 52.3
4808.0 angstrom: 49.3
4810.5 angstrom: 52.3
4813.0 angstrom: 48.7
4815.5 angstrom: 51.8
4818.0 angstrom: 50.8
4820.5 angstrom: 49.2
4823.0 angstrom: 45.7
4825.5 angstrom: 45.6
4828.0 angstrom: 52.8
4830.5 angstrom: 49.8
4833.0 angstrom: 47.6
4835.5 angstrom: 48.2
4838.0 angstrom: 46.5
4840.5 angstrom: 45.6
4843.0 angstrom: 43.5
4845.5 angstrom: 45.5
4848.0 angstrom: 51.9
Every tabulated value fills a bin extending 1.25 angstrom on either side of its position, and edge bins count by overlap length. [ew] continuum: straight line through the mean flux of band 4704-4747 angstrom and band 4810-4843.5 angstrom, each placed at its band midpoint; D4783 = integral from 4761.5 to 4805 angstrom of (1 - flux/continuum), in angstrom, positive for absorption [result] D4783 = -0.8 angstrom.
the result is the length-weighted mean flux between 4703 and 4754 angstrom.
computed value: 45.5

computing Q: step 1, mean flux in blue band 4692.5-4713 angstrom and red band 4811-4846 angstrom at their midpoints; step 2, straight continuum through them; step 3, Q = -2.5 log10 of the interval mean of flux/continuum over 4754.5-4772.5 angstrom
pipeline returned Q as 0.00 mag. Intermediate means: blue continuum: 43.8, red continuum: 48.1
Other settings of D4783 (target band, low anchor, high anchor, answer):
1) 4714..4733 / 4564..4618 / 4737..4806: 0.6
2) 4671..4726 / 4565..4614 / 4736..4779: 2.3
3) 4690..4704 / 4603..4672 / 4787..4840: 0.7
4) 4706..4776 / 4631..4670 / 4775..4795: 1.3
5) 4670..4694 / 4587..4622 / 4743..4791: 1.5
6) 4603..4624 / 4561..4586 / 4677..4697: -2.2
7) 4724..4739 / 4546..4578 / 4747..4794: 0.6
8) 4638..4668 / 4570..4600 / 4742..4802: 1.1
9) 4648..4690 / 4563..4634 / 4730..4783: 2.0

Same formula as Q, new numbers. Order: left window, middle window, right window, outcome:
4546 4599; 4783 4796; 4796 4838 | 0.04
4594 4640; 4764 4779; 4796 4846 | 0.04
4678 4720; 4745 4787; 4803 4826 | 0.02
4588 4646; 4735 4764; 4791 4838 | 0.05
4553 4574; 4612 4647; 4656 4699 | -0.02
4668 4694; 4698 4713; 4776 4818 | 0.07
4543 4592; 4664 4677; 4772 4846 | 0.03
